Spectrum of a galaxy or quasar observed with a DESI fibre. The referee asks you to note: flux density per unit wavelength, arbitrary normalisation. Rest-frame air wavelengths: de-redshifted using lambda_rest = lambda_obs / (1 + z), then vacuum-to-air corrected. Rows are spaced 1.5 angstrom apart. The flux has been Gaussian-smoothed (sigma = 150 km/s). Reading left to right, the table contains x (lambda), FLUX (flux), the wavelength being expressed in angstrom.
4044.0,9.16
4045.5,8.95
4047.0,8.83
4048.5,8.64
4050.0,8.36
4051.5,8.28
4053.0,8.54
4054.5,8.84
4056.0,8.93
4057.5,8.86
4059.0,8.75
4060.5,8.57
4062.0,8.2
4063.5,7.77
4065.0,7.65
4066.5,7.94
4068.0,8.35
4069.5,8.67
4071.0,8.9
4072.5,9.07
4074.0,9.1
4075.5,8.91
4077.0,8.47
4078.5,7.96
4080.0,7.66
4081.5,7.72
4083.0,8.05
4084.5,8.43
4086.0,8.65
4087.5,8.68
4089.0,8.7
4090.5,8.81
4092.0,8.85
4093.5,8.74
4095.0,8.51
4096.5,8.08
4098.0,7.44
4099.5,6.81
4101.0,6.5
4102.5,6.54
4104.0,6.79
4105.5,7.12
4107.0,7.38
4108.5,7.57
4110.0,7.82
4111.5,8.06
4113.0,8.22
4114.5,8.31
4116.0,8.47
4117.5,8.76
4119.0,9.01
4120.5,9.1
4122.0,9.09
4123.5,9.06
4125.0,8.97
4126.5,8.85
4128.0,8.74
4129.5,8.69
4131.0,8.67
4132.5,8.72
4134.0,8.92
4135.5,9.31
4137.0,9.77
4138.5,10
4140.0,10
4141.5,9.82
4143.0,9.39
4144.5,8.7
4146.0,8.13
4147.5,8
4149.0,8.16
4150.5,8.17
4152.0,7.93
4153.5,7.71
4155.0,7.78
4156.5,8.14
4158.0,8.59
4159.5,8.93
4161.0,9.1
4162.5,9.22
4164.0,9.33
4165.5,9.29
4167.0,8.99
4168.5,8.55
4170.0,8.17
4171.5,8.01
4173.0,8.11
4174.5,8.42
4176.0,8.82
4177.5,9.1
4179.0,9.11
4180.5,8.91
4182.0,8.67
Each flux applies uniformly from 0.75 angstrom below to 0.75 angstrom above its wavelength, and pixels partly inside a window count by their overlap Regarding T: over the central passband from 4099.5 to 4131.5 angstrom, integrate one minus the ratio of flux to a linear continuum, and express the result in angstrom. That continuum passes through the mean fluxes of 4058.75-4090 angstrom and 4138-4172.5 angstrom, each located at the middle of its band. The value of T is 1.51 angstrom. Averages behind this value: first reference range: 8.39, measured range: 8.14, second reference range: 8.69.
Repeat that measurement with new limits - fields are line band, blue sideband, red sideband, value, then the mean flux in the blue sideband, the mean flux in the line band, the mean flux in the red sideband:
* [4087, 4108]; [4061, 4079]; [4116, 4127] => 2.2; 8.42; 7.77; 8.95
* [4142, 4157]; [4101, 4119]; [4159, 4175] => 0.3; 7.73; 8.24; 8.74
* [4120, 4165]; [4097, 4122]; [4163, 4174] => -3.1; 7.79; 8.83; 8.64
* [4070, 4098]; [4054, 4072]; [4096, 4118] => -1.6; 8.46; 8.49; 7.57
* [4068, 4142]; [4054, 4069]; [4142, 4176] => -0.1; 8.38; 8.45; 8.51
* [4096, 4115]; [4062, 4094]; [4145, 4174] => 2.3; 8.42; 7.41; 8.44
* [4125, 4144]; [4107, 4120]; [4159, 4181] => -1.7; 8.24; 9.22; 8.8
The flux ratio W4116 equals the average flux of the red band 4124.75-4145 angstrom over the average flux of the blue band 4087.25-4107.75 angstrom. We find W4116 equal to 1.2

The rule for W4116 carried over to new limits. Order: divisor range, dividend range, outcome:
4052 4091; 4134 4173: 1.03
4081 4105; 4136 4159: 1.09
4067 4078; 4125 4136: 1.01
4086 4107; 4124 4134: 1.12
